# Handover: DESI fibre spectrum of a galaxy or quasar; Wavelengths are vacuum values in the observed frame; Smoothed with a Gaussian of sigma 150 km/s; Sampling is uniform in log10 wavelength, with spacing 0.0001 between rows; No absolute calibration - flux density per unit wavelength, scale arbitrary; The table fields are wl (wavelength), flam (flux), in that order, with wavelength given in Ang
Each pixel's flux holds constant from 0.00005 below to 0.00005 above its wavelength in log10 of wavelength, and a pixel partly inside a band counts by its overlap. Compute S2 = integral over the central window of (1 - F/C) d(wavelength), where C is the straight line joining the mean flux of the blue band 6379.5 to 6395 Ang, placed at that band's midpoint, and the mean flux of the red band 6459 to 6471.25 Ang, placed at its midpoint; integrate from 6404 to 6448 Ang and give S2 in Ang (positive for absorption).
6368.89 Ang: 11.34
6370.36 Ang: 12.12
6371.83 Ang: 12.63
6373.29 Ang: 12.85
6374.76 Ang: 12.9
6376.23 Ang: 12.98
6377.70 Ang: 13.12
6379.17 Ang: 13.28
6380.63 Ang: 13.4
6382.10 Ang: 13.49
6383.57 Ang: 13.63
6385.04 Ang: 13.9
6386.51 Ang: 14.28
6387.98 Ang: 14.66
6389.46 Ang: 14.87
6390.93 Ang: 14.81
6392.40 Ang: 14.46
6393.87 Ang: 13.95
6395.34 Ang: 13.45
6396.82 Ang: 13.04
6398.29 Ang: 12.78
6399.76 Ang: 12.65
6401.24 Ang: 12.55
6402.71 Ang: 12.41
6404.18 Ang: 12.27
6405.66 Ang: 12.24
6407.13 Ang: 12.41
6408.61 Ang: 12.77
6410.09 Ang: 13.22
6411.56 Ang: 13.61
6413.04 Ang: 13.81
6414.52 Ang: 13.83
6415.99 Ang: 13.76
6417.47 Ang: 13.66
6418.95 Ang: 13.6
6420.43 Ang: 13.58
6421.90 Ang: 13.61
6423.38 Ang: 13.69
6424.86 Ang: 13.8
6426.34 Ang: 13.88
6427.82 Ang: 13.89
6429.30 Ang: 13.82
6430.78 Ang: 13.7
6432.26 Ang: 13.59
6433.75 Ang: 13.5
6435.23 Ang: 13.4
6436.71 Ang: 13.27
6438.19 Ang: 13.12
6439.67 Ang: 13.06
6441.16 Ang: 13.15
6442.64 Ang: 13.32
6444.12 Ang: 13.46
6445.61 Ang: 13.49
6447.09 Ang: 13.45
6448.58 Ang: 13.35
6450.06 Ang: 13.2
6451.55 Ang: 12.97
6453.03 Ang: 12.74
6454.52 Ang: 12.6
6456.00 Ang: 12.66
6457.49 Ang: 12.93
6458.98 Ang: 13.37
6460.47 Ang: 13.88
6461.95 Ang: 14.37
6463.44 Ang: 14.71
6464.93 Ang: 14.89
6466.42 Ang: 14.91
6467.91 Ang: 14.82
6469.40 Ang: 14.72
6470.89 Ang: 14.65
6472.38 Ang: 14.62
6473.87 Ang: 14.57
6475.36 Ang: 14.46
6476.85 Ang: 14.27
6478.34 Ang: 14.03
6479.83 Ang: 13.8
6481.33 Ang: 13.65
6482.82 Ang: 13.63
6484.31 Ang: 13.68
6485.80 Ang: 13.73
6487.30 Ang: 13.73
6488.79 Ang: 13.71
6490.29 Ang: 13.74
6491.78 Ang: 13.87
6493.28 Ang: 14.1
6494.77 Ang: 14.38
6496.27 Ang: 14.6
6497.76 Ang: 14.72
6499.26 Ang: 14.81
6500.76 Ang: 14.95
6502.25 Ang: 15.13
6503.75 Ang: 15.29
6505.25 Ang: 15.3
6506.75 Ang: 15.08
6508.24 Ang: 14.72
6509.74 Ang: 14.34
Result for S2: 2.8 Ang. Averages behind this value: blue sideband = 14.1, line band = 13.4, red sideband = 14.5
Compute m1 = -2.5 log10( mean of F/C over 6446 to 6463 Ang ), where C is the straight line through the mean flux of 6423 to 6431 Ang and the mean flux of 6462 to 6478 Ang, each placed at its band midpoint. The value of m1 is 0.08 mag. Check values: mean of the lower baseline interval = 13.8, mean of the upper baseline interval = 14.6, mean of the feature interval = 13.3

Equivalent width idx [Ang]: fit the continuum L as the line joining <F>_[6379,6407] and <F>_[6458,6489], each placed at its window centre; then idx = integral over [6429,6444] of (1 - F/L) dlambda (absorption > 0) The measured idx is 0.5 Ang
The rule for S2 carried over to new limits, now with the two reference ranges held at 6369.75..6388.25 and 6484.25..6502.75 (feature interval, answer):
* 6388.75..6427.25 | 0.4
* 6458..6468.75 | -0.3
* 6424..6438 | 0.1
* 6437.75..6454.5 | 0.8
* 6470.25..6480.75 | -0.2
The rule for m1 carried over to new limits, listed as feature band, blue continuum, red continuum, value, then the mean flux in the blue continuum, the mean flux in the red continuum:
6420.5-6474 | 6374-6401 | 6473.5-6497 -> 0.01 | 13.6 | 14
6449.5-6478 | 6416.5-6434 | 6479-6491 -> -0.02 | 13.7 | 13.7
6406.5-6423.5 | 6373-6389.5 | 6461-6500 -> 0.03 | 13.6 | 14.3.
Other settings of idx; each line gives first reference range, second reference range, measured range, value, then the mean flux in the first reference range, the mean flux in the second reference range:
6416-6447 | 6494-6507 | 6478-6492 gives 0.8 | 13.5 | 14.9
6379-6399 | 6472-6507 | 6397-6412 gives 1.4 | 13.9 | 14.3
